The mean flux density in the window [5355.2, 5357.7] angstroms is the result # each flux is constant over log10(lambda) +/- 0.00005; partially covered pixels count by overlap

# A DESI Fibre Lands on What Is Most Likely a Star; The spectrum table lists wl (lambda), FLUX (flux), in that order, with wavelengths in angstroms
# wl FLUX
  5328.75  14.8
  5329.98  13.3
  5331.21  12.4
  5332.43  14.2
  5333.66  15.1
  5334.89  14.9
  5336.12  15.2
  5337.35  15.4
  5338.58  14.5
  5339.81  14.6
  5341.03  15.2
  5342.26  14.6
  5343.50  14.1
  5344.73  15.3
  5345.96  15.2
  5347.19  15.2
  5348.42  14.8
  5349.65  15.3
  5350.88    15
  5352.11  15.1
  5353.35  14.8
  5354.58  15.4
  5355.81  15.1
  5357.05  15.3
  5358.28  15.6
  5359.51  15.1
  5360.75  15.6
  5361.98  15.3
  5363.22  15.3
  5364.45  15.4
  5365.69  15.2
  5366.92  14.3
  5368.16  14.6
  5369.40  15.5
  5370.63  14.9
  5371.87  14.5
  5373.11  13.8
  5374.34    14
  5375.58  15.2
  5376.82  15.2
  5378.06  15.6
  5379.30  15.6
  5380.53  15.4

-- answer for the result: 15.2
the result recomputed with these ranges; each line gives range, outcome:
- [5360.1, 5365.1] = 15.4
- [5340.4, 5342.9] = 14.9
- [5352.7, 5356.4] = 15.1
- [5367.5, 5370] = 15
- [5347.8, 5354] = 15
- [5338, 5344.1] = 14.6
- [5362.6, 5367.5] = 15.1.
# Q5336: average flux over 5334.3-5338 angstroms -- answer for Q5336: 15.1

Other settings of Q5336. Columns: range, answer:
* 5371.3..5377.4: 14.5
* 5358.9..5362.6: 15.3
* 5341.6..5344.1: 14.3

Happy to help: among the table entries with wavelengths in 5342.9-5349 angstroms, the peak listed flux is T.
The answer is 15.3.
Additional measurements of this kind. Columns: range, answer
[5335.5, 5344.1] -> 15.4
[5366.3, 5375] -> 15.5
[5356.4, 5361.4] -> 15.6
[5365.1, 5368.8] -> 15.2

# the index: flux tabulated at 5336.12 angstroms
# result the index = 15.2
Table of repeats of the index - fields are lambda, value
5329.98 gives 13.3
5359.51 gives 15.1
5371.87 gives 14.5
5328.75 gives 14.8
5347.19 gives 15.2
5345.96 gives 15.2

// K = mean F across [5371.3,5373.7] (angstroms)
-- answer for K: 14.1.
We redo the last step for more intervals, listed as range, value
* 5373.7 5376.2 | 14.6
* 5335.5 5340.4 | 14.9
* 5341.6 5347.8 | 14.9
